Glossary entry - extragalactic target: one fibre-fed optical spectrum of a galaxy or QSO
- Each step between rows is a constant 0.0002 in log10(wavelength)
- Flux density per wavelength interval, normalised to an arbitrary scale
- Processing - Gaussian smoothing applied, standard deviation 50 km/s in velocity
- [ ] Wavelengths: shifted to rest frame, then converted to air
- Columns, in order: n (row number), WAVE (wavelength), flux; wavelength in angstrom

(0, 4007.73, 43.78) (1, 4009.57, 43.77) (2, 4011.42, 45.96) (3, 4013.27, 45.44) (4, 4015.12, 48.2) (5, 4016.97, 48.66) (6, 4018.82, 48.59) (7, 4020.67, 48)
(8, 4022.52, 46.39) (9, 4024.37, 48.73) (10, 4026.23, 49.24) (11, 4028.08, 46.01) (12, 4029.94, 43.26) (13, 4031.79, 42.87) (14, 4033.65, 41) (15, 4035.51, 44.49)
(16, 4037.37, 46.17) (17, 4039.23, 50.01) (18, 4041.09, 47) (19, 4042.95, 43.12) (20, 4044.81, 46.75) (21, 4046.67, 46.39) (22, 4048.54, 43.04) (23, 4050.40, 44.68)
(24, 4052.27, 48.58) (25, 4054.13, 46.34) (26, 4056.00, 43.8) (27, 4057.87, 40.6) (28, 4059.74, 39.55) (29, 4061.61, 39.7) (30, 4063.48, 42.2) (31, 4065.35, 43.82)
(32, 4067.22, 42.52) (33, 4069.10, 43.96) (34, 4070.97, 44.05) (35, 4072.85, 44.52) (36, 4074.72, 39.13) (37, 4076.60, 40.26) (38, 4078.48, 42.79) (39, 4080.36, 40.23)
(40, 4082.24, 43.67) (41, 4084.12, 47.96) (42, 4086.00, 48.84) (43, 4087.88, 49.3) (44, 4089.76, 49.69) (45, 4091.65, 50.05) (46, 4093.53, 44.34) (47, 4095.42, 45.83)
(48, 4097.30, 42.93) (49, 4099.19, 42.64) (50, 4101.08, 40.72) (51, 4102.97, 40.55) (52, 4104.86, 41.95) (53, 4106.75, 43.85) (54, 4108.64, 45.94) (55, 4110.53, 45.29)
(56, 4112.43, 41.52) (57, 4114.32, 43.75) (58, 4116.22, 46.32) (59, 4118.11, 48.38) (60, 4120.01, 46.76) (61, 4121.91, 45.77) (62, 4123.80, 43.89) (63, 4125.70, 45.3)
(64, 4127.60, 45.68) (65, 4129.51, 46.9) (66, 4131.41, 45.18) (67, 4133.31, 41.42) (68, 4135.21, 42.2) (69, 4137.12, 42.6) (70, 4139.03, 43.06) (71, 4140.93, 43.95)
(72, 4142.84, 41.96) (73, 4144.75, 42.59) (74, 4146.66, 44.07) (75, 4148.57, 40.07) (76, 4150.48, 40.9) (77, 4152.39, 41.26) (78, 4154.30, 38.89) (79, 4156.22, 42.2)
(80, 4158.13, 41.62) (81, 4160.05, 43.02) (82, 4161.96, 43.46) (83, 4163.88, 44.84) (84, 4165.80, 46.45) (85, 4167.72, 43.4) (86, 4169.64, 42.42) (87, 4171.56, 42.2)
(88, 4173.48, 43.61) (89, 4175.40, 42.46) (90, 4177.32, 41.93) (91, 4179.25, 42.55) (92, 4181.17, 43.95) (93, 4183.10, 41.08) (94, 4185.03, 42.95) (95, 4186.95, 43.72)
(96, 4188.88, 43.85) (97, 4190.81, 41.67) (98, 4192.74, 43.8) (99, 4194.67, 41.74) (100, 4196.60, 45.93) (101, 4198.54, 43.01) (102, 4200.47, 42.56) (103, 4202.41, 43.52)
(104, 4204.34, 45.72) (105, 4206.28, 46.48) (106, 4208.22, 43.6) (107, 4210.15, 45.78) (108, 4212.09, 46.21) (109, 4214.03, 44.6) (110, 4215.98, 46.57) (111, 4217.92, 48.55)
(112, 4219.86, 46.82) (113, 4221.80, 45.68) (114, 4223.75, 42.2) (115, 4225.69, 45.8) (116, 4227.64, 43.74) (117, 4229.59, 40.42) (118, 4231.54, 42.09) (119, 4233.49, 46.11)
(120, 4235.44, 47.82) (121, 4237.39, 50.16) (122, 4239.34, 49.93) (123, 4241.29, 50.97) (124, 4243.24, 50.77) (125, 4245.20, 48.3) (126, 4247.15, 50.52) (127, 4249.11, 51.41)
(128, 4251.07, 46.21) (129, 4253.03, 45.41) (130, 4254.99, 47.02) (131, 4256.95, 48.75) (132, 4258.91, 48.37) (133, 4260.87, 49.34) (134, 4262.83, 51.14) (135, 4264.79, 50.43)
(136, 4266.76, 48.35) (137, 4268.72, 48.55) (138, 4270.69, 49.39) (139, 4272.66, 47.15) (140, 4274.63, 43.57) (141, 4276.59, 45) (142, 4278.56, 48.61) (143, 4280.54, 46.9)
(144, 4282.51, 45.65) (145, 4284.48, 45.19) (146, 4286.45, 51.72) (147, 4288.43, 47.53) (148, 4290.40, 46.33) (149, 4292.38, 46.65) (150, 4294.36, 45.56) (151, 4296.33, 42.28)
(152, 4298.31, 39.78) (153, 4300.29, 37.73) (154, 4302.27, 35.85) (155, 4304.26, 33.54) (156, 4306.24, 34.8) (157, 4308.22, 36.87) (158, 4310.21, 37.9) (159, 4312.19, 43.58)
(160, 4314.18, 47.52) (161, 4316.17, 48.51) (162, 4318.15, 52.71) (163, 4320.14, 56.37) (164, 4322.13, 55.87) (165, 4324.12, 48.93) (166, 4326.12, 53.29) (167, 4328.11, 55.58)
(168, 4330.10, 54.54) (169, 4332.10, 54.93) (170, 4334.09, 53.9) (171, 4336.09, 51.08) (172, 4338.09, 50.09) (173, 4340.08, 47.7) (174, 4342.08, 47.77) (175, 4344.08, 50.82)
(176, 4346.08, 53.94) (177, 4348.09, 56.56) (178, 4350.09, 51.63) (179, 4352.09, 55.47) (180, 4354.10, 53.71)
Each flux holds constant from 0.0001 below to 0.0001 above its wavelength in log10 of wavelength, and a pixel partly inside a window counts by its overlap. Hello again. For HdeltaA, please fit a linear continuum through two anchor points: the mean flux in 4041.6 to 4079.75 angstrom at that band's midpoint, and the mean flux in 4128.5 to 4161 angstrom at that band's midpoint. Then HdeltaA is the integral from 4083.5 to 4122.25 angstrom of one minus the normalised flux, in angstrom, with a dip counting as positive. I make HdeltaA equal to -2.2 angstrom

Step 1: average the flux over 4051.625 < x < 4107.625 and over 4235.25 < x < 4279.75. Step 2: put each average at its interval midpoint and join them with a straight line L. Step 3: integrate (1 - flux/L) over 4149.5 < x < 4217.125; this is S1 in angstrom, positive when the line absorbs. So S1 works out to 4.6 angstrom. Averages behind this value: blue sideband 43.8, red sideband 48.6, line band 43.4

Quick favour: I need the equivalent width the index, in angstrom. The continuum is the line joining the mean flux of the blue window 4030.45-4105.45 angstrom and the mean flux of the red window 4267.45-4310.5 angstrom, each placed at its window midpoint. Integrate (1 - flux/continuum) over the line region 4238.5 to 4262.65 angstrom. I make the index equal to -2.9 angstrom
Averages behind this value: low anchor 44.2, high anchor 43.6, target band 49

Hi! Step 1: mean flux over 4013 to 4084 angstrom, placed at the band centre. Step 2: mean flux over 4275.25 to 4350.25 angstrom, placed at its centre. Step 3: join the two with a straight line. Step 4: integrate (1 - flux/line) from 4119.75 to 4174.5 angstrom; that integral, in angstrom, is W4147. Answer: 2.9 angstrom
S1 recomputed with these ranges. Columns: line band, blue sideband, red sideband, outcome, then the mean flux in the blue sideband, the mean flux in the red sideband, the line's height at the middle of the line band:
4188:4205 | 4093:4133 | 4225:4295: 1.0 angstrom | 44.4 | 47.5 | 46.2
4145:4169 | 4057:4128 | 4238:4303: 1.4 angstrom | 44.1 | 47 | 45.1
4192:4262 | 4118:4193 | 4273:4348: -2.0 angstrom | 43.2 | 47.1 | 45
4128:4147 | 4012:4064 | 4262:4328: 0.9 angstrom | 45.3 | 46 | 45.6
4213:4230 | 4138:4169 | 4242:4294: 0.3 angstrom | 42.6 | 48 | 45.8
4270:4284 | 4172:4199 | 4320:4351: 0.7 angstrom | 43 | 52.6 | 48.8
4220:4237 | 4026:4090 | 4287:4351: 0.7 angstrom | 44.3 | 47.5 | 46.4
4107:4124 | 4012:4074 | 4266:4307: -0.2 angstrom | 45.1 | 44.3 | 44.8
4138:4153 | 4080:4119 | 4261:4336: 1.1 angstrom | 45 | 46.9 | 45.4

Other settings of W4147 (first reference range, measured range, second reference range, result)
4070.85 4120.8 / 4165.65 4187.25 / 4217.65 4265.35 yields 1.5 angstrom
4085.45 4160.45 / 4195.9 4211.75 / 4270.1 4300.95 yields 0.1 angstrom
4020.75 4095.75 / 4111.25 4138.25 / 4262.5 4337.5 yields 0.4 angstrom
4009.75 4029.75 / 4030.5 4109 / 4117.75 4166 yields 2.6 angstrom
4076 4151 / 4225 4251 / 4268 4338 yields -0.9 angstrom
